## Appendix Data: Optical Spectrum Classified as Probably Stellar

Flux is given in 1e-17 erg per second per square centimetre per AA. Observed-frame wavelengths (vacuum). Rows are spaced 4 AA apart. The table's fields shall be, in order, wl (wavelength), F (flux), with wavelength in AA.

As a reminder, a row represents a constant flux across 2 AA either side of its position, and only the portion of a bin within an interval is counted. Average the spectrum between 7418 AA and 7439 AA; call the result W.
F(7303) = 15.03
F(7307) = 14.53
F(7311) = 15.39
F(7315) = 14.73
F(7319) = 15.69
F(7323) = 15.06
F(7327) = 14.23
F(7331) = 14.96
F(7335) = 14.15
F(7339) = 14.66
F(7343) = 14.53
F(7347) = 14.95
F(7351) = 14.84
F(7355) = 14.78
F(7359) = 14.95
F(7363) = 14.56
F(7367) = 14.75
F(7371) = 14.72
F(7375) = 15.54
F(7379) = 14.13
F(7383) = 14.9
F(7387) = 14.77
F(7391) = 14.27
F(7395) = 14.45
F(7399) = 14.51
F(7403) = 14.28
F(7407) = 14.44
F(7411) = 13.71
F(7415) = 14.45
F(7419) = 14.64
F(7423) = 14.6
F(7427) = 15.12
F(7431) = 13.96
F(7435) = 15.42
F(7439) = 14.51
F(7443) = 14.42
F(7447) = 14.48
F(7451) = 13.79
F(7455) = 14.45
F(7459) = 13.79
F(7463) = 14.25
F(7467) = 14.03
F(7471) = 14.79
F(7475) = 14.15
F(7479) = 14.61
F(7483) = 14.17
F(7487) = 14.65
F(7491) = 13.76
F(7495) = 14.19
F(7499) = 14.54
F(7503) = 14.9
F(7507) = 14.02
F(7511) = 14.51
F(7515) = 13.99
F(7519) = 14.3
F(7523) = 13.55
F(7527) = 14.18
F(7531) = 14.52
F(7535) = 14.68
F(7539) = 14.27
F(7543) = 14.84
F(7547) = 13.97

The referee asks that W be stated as 14.7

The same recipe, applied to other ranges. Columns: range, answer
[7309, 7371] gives 14.8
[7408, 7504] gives 14.4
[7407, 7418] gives 14.2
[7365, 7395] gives 14.7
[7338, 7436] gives 14.6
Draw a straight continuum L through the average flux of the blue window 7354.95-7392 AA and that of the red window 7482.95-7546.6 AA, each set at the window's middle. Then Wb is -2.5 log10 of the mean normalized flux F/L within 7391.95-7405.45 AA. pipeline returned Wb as 0.020 mag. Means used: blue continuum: 14.7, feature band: 14.4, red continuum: 14.3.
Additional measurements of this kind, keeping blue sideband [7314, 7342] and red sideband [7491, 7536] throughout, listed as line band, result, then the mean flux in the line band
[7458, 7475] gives 0.01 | 14.2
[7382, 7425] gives 0.01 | 14.4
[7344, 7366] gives -0.01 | 14.8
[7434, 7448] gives -0.02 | 14.7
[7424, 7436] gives -0.02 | 14.8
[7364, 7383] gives -0.01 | 14.8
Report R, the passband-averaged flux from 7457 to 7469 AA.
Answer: 14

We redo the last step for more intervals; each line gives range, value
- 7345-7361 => 14.9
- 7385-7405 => 14.5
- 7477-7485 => 14.4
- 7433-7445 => 14.8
